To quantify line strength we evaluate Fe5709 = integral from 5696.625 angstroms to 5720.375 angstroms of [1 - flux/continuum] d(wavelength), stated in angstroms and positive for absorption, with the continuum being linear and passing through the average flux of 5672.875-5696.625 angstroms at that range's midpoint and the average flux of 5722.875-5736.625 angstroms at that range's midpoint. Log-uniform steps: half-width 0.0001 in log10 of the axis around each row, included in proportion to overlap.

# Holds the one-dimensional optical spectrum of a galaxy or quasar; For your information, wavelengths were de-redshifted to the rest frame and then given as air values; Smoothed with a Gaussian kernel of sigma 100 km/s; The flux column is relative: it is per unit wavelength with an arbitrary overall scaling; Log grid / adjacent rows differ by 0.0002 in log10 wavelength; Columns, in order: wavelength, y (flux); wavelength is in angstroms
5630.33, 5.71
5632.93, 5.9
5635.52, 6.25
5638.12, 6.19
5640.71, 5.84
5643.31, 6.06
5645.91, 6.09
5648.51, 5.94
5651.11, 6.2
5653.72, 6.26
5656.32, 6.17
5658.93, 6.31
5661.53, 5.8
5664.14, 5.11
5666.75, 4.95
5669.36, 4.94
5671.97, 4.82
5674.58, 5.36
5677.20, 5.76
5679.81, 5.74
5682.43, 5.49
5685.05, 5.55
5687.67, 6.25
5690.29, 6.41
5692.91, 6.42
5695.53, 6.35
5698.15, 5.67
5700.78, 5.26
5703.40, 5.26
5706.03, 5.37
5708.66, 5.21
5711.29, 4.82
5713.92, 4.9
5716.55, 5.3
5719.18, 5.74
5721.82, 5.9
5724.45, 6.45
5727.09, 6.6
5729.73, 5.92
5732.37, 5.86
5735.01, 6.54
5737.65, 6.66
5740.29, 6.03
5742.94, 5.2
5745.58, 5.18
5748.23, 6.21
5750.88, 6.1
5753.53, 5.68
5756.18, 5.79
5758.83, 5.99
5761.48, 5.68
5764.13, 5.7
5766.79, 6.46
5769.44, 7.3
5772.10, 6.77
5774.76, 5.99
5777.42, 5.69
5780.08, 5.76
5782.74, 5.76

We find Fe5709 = 3.2 angstroms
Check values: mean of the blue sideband 5.9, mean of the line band 5.29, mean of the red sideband 6.28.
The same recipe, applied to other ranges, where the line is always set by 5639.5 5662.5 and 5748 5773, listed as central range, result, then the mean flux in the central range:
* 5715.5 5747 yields 0.93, 5.95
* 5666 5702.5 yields 2.73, 5.65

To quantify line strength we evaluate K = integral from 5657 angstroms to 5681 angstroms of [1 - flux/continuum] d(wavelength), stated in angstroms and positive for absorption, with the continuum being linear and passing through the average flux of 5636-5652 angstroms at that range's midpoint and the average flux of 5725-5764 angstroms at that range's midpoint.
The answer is 2.4 angstroms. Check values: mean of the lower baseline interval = 6.06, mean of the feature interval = 5.44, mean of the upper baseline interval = 5.96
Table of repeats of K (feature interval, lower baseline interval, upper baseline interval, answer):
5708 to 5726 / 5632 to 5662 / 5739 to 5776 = 1.61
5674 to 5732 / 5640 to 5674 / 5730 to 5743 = 2.28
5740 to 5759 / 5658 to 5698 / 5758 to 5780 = 1.02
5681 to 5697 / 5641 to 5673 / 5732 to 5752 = -0.68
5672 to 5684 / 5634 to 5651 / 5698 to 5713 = 0.19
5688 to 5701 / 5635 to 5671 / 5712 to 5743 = -0.46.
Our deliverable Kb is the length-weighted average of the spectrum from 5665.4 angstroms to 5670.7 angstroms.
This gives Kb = 4.95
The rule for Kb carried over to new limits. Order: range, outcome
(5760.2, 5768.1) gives 5.95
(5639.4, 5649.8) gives 5.99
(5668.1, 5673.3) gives 4.89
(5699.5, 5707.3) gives 5.3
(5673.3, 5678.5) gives 5.55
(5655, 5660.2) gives 6.24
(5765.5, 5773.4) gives 6.85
